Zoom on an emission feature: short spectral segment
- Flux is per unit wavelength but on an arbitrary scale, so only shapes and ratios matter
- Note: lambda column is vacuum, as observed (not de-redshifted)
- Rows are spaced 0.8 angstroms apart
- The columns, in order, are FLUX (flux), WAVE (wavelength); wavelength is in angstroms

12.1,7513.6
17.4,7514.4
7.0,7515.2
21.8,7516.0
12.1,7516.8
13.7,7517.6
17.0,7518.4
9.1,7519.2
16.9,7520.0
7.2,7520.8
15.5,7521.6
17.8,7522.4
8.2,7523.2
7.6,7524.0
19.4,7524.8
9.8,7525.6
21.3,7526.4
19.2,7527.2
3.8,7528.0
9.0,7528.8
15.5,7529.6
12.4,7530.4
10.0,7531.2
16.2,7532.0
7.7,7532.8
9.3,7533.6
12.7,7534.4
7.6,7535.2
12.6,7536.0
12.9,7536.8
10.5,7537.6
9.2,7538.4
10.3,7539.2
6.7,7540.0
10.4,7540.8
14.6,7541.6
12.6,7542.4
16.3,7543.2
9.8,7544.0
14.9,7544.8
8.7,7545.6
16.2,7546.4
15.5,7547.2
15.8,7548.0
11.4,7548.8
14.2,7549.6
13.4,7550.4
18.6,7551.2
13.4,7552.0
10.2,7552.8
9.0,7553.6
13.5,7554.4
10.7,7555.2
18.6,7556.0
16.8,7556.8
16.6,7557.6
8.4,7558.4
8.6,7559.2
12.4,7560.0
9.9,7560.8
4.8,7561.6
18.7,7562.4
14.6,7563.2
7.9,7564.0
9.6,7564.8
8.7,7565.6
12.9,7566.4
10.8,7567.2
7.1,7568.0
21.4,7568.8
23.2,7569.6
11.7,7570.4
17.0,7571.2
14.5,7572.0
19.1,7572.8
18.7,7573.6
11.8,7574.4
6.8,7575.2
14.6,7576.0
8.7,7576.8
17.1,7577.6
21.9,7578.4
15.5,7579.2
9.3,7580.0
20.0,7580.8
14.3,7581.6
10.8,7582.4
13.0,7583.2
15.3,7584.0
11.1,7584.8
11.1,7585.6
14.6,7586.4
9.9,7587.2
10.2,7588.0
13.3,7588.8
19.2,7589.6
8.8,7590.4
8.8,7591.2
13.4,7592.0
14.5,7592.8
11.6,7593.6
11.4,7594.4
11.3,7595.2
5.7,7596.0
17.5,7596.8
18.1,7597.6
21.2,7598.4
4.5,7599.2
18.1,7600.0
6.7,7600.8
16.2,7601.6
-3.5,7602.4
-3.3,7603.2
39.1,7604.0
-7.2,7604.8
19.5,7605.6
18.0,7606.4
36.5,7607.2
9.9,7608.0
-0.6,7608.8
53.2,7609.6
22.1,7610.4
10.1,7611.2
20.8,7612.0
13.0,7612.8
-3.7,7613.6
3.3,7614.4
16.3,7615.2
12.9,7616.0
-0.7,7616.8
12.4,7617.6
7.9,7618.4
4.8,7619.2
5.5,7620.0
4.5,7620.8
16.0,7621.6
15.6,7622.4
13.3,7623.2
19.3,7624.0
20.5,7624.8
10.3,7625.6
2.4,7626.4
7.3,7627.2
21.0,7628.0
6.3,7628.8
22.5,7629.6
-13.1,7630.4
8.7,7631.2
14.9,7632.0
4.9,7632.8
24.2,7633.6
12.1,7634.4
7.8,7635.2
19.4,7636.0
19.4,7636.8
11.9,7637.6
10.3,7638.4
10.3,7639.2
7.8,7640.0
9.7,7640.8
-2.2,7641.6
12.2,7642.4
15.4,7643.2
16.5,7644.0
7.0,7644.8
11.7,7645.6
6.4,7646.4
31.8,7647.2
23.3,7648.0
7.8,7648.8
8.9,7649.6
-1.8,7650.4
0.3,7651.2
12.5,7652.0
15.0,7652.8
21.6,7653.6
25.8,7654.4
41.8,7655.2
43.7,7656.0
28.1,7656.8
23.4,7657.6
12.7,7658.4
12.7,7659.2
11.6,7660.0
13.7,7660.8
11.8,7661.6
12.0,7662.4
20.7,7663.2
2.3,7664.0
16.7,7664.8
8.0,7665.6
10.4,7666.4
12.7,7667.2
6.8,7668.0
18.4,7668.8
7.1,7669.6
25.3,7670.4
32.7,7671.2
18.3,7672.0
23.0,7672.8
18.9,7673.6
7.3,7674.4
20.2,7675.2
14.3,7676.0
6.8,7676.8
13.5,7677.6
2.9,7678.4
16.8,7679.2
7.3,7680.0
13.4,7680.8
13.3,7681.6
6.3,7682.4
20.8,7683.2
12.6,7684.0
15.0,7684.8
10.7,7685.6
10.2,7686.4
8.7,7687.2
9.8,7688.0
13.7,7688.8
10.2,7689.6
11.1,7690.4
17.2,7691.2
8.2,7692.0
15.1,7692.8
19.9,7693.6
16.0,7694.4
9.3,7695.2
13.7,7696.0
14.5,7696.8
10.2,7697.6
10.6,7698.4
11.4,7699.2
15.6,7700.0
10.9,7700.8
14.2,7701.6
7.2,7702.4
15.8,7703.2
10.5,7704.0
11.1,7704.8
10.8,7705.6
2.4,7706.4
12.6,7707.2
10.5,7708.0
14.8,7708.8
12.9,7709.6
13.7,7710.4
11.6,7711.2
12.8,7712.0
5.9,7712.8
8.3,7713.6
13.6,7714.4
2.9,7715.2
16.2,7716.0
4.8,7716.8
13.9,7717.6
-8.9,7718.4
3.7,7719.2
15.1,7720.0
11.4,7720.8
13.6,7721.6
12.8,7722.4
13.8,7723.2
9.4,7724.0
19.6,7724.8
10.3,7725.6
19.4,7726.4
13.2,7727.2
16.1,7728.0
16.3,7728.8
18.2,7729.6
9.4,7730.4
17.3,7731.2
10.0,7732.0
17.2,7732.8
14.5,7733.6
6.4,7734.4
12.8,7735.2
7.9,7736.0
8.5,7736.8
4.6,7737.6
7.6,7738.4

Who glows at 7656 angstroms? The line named [S II] 6716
